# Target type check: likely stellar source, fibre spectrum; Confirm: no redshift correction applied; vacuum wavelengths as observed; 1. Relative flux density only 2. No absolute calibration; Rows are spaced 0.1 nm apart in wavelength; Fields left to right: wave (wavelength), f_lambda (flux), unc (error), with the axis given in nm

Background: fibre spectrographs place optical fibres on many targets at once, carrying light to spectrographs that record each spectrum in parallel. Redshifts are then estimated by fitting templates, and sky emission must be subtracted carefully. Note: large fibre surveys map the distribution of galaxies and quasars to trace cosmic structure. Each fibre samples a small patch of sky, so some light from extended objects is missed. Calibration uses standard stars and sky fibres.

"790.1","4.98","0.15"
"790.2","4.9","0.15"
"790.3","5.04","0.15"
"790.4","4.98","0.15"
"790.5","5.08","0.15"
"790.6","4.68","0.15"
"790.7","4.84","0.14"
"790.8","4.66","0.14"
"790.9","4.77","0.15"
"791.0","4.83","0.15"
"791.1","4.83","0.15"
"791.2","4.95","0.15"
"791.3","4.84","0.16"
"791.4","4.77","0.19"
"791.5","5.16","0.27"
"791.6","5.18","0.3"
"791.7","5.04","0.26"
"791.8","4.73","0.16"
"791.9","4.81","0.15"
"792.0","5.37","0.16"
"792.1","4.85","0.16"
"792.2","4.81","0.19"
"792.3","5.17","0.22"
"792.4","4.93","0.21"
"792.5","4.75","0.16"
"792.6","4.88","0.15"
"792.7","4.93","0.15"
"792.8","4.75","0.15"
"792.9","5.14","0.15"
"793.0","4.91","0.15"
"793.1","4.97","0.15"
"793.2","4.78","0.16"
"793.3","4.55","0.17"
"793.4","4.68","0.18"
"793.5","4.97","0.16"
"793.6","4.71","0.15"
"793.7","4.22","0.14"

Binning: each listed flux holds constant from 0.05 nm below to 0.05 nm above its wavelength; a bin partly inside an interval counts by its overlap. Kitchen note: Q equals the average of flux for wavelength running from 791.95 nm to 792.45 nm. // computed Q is 5.03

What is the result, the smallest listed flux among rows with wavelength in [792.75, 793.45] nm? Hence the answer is 4.55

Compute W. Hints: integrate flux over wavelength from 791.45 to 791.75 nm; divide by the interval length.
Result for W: 5.13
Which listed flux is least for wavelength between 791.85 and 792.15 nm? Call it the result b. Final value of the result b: 4.81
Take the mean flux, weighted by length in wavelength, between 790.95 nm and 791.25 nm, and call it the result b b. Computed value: 4.87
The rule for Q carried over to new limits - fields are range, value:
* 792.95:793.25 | 4.89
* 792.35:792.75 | 4.87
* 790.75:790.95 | 4.71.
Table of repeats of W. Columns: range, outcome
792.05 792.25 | 4.83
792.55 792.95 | 4.92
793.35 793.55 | 4.82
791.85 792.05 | 5.09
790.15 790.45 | 4.97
